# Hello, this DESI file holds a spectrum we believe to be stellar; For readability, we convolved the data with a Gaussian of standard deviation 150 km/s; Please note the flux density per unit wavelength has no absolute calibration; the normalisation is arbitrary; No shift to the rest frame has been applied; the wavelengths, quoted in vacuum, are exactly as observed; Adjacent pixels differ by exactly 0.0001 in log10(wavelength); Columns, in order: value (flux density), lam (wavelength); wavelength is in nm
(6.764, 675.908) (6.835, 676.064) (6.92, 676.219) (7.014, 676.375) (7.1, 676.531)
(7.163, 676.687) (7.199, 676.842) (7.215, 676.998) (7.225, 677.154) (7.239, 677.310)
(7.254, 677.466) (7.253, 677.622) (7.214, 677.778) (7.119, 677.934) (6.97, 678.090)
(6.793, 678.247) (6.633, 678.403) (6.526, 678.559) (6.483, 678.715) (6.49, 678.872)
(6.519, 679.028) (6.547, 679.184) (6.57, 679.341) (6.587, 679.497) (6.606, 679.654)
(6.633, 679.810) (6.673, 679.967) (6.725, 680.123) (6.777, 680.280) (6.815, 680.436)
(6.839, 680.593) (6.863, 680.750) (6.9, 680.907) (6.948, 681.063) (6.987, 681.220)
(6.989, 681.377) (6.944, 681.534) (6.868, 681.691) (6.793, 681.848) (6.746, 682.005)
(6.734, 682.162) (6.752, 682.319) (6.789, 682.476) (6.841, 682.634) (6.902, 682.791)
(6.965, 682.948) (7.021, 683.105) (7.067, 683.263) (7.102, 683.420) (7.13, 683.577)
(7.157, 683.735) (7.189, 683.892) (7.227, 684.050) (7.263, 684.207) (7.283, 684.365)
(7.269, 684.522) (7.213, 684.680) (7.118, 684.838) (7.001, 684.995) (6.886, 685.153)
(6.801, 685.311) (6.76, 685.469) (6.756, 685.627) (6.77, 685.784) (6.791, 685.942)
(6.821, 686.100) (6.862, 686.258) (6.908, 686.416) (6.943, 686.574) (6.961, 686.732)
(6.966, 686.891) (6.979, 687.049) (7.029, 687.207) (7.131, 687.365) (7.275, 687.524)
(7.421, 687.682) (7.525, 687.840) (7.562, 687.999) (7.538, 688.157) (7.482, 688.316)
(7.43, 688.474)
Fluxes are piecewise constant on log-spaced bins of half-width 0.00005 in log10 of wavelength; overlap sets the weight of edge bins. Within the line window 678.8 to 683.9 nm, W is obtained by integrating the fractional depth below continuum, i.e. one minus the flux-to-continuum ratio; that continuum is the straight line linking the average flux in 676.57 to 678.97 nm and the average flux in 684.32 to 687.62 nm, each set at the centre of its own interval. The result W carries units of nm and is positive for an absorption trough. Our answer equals 0.11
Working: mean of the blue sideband 6.98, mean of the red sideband 6.98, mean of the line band 6.83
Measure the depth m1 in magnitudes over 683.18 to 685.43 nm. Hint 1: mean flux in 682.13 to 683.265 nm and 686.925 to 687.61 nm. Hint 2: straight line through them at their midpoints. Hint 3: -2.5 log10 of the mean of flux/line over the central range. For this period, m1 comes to -0.02 mag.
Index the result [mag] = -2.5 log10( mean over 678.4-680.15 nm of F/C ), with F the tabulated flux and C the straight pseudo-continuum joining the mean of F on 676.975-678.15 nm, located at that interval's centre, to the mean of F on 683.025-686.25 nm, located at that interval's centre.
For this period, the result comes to 0.090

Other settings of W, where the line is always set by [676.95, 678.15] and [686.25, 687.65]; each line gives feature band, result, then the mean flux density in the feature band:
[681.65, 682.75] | 0.05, 6.79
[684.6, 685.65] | 0.02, 6.94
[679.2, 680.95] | 0.10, 6.71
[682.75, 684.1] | 0.00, 7.09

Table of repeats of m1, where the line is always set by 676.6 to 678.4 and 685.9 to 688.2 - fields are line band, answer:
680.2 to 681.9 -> 0.04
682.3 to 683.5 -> 0.03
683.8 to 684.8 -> -0.02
